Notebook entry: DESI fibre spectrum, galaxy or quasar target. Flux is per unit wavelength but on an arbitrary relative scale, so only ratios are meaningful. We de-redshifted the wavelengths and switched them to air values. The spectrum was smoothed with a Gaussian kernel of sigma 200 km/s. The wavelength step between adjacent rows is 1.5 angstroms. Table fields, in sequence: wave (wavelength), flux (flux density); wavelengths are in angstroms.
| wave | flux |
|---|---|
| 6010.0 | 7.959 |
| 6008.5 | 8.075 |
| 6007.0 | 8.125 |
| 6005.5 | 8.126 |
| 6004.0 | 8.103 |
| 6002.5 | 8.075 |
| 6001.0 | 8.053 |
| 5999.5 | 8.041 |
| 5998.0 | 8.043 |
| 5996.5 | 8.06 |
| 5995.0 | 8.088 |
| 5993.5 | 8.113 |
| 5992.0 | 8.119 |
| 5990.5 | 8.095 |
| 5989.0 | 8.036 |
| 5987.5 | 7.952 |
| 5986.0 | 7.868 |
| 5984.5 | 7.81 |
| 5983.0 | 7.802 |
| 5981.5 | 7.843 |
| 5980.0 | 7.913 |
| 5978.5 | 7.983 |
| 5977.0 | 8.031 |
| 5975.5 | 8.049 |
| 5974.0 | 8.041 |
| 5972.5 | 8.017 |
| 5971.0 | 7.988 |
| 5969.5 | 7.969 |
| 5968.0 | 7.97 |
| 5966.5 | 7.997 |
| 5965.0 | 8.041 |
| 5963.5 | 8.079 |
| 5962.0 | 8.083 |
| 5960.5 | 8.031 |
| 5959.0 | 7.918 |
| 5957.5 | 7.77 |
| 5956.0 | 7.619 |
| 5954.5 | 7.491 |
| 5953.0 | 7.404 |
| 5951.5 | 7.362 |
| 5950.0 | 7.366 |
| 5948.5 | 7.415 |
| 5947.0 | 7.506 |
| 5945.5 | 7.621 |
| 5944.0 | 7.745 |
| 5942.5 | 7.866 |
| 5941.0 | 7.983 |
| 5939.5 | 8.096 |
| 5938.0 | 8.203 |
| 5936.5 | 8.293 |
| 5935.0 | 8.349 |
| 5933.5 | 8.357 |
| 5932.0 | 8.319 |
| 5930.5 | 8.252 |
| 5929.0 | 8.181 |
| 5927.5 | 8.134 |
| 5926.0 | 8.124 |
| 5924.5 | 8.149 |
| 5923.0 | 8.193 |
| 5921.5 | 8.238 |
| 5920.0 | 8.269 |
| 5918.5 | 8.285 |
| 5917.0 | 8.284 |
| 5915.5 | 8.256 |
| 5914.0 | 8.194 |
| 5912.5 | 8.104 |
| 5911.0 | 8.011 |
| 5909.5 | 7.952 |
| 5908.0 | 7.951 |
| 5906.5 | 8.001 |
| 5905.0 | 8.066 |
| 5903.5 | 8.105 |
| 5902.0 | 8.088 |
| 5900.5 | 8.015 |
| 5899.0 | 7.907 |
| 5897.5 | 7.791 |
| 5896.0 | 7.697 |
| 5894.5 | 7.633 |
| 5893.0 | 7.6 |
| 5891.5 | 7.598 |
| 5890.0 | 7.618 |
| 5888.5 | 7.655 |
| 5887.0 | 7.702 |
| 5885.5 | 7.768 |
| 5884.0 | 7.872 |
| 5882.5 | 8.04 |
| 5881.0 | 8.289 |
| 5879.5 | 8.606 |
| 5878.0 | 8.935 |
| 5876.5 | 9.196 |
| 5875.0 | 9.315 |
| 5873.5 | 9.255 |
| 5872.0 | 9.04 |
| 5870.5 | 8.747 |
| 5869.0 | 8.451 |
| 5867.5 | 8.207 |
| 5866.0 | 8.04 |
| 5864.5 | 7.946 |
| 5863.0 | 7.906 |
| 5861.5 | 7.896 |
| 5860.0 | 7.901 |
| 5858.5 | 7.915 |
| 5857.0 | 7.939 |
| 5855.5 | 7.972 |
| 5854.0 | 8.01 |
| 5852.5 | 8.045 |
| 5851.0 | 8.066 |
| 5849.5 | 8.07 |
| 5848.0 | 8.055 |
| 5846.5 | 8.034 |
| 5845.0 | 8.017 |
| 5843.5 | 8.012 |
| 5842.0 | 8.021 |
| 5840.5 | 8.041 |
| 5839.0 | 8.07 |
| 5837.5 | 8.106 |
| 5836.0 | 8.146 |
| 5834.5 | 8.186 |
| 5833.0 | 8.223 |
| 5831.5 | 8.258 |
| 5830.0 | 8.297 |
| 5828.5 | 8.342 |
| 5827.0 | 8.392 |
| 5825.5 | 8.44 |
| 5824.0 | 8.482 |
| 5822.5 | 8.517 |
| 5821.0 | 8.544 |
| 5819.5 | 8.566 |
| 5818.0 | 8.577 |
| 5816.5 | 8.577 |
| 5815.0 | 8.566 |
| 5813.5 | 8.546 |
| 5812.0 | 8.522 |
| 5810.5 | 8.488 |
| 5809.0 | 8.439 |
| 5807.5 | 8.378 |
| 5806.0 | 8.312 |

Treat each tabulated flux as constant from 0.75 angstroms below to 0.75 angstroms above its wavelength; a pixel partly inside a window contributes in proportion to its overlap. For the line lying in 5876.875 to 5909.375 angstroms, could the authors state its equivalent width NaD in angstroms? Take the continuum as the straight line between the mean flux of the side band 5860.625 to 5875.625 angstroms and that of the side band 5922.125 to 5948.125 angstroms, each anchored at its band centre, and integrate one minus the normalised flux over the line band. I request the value 1.4 angstroms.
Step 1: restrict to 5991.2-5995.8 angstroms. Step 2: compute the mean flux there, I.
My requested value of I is 8.11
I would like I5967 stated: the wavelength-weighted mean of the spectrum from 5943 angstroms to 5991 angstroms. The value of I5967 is 7.84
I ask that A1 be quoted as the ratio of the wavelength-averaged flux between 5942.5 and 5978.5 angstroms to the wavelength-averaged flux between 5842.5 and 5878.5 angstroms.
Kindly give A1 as 0.94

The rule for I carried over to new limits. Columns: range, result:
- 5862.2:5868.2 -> 8.02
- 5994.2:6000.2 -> 8.06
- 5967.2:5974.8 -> 8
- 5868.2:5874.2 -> 8.86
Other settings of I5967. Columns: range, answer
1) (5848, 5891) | 8.22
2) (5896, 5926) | 8.09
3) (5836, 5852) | 8.05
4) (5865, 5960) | 8.07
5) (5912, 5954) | 8.02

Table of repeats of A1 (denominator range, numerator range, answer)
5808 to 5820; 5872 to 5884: 1.03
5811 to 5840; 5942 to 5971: 0.92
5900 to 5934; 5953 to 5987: 0.97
